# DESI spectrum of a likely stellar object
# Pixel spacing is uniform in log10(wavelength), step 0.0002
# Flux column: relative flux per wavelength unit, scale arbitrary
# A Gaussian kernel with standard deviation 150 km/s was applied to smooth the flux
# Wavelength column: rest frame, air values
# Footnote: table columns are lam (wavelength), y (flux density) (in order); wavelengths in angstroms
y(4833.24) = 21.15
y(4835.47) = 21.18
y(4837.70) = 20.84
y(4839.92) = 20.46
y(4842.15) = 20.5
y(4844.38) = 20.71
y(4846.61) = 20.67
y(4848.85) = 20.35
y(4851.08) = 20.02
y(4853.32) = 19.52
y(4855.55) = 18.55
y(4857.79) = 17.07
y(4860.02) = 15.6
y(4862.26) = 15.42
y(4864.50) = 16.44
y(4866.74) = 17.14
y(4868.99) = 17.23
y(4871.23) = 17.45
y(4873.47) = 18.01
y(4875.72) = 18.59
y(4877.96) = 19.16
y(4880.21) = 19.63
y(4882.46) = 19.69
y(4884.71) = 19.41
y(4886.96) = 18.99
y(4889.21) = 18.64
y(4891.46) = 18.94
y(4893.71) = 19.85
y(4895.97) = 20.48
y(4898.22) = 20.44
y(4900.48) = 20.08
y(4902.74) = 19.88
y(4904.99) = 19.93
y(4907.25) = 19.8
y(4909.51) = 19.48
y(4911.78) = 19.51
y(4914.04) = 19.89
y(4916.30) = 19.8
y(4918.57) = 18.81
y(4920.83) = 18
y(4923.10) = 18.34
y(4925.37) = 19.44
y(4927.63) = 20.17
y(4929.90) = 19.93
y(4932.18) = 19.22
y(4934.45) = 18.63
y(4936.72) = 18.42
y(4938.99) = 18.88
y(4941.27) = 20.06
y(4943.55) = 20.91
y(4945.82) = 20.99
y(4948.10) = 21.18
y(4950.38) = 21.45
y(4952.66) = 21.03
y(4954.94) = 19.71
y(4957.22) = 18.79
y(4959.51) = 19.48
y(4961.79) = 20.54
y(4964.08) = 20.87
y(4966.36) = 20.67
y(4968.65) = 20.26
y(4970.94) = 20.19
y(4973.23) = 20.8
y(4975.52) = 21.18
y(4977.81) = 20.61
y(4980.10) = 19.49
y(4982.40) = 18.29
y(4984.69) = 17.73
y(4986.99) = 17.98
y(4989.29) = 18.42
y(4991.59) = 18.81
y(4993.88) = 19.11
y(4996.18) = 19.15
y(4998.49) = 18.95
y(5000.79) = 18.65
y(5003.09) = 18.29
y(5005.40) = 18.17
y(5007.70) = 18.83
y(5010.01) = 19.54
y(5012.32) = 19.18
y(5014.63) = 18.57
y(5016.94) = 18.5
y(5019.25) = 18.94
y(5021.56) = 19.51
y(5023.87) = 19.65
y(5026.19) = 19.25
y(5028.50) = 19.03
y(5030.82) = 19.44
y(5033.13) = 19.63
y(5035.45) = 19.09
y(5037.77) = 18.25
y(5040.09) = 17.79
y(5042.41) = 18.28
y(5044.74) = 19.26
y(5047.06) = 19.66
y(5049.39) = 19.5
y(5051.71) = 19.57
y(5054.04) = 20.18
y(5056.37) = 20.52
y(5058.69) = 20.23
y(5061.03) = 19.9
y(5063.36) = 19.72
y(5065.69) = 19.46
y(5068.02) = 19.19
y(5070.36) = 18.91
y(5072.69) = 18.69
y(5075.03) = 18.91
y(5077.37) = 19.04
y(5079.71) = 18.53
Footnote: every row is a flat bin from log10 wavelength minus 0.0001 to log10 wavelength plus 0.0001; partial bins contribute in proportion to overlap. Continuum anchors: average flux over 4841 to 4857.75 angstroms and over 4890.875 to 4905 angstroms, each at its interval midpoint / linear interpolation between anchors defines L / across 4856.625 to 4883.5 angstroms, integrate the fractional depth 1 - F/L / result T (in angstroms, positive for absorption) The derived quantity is 3.1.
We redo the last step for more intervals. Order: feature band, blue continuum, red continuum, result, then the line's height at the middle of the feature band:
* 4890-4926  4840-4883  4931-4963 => -0.4 angstroms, 19.3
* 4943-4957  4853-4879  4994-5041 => -1.9 angstroms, 18.3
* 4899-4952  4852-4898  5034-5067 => -3.0 angstroms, 18.6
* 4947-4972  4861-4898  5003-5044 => -2.2 angstroms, 18.7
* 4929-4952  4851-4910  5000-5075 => -1.4 angstroms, 18.9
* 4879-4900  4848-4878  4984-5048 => -1.8 angstroms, 18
